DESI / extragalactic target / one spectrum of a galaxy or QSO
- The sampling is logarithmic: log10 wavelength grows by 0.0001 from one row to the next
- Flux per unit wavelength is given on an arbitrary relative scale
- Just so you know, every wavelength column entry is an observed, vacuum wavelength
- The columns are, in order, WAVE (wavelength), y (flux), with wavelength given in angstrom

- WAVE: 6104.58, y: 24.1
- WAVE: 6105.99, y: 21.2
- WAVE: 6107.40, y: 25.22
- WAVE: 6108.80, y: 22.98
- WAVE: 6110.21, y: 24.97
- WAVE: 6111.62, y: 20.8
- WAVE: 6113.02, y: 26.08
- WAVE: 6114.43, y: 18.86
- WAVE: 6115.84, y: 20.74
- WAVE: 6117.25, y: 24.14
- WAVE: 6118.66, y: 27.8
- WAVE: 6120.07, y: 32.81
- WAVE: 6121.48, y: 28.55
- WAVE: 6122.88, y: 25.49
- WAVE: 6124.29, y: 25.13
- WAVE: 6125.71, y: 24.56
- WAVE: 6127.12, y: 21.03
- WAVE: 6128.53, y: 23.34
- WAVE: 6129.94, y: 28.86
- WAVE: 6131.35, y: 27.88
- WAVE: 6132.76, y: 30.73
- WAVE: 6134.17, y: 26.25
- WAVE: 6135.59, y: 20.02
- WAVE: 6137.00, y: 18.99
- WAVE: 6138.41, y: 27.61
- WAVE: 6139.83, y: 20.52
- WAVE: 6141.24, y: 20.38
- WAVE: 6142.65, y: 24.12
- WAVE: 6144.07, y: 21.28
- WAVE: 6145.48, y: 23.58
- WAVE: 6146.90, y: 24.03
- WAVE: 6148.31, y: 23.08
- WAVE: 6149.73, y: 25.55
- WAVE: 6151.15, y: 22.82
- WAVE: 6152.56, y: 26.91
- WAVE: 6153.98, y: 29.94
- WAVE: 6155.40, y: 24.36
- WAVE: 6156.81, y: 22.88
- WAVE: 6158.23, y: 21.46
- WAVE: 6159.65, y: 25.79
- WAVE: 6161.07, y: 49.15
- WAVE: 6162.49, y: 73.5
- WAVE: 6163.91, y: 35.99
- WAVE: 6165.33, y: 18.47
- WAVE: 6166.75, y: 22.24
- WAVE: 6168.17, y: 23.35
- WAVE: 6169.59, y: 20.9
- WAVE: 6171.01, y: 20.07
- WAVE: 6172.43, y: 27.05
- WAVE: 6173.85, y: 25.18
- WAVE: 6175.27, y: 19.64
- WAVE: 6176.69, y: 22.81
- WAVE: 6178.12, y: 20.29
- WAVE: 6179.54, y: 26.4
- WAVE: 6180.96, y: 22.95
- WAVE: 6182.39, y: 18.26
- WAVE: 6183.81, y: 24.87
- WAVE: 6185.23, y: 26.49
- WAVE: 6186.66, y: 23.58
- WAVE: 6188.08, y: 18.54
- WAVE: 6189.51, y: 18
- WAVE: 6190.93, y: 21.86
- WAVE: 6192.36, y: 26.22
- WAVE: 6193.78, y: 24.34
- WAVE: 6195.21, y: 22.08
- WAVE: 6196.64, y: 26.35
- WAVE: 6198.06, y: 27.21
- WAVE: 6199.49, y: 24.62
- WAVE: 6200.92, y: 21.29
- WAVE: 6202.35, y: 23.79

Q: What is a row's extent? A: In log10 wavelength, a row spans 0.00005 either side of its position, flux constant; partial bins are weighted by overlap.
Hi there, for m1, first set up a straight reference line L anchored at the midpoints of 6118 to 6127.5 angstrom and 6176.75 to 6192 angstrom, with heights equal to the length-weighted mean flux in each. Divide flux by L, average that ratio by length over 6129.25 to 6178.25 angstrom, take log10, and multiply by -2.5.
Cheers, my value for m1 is -0.08 mag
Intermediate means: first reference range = 26.7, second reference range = 22.2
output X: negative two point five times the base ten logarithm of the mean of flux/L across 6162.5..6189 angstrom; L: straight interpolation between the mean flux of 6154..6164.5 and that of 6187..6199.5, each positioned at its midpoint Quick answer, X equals 0.21 mag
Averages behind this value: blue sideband 35.8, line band 24.5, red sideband 23.2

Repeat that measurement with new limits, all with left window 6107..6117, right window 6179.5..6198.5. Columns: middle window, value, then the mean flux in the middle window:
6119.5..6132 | -0.15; 26.3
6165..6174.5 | 0.02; 22.6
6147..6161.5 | -0.16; 26.6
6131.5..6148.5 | -0.03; 23.5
